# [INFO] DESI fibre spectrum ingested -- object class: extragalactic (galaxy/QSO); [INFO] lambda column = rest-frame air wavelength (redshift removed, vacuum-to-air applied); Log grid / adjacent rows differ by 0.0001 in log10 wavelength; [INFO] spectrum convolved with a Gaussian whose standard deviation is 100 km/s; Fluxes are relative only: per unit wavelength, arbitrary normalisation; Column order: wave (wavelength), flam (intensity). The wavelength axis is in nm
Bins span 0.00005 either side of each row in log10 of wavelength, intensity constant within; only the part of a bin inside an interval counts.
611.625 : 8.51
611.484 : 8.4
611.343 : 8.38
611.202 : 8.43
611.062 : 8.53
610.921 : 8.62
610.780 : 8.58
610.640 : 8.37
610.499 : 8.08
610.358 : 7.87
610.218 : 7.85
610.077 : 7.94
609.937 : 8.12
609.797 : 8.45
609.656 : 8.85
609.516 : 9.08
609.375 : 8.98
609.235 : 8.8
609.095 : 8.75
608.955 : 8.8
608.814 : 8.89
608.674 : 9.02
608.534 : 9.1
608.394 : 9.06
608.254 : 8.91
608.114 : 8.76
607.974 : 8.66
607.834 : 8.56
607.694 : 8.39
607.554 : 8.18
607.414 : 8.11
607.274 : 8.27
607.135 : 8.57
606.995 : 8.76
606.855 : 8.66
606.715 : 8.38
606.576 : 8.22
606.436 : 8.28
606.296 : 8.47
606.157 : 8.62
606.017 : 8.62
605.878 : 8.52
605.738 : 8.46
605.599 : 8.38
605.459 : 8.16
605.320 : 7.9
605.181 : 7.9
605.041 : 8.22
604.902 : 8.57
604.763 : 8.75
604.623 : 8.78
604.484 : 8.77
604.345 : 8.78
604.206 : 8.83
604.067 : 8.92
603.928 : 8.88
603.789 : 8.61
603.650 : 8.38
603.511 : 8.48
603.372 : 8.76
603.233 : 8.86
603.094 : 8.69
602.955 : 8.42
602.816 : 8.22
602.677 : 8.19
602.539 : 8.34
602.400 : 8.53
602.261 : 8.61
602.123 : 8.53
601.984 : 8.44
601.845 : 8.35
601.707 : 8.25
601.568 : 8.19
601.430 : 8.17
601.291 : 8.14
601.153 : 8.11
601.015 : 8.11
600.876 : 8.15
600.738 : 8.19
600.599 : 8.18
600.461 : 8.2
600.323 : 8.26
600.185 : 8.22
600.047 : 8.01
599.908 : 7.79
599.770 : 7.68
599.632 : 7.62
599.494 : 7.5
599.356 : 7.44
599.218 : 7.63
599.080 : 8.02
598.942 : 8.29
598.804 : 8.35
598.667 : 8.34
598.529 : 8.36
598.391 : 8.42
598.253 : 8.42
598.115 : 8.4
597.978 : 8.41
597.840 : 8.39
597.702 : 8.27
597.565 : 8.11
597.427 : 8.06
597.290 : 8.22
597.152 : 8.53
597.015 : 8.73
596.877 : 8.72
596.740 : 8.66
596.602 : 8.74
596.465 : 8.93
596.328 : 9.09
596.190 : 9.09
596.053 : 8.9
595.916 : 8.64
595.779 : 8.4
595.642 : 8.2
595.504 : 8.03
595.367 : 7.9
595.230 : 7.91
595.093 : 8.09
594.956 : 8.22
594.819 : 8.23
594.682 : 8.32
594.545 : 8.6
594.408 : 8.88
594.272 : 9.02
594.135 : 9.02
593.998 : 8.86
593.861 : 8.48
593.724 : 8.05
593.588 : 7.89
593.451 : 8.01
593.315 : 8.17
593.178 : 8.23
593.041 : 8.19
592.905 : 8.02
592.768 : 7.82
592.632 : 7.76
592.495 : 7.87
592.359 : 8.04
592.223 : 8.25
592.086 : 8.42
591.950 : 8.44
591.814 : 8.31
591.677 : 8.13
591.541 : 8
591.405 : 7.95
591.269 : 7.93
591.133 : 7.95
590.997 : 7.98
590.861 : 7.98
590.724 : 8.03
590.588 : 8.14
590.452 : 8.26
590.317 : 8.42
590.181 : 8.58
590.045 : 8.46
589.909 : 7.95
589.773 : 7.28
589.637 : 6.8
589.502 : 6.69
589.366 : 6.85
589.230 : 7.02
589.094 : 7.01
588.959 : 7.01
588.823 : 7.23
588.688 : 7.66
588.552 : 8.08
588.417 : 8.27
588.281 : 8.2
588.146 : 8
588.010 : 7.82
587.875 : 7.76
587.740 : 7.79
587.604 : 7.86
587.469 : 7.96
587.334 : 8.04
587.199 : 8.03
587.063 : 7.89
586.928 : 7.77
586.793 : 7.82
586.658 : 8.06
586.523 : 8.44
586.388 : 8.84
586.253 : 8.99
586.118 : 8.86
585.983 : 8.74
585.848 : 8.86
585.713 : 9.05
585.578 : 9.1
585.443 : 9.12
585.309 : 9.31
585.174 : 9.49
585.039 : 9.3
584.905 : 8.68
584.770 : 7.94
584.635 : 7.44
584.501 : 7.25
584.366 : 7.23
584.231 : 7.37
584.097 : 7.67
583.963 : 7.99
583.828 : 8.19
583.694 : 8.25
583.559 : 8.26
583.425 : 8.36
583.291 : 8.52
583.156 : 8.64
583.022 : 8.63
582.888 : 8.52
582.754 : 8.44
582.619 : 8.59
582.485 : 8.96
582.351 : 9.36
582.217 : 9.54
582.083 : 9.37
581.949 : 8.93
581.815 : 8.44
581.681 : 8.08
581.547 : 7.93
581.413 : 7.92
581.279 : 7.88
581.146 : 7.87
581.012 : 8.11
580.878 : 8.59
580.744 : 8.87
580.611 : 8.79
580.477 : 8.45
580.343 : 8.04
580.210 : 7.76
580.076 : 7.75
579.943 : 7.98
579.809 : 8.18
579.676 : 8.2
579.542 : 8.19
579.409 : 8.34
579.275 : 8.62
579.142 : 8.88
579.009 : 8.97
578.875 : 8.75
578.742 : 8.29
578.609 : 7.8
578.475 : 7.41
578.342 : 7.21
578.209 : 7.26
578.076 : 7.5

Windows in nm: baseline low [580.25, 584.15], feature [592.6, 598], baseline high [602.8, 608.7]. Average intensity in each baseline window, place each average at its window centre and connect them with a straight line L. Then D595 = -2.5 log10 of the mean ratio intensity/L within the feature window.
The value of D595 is 0.01 mag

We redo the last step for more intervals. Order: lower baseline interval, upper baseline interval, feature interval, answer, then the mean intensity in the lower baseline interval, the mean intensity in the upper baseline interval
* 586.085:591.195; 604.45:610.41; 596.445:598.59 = -0.03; 7.88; 8.52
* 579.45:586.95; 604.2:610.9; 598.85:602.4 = 0.05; 8.41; 8.52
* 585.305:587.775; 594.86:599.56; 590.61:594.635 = 0.02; 8.43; 8.34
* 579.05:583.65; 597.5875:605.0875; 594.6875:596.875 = -0.01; 8.44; 8.32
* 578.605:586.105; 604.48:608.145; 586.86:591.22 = 0.09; 8.43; 8.43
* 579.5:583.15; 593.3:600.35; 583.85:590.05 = 0.05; 8.43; 8.32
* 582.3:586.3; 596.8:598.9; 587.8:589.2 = 0.10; 8.5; 8.38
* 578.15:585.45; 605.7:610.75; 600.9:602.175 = 0.03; 8.32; 8.54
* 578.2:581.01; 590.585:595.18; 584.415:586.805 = -0.05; 8.22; 8.21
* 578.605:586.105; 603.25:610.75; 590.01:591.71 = 0.04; 8.43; 8.54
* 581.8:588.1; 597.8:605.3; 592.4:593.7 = 0.05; 8.41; 8.31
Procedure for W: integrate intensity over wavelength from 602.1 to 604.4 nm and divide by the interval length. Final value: 8.59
